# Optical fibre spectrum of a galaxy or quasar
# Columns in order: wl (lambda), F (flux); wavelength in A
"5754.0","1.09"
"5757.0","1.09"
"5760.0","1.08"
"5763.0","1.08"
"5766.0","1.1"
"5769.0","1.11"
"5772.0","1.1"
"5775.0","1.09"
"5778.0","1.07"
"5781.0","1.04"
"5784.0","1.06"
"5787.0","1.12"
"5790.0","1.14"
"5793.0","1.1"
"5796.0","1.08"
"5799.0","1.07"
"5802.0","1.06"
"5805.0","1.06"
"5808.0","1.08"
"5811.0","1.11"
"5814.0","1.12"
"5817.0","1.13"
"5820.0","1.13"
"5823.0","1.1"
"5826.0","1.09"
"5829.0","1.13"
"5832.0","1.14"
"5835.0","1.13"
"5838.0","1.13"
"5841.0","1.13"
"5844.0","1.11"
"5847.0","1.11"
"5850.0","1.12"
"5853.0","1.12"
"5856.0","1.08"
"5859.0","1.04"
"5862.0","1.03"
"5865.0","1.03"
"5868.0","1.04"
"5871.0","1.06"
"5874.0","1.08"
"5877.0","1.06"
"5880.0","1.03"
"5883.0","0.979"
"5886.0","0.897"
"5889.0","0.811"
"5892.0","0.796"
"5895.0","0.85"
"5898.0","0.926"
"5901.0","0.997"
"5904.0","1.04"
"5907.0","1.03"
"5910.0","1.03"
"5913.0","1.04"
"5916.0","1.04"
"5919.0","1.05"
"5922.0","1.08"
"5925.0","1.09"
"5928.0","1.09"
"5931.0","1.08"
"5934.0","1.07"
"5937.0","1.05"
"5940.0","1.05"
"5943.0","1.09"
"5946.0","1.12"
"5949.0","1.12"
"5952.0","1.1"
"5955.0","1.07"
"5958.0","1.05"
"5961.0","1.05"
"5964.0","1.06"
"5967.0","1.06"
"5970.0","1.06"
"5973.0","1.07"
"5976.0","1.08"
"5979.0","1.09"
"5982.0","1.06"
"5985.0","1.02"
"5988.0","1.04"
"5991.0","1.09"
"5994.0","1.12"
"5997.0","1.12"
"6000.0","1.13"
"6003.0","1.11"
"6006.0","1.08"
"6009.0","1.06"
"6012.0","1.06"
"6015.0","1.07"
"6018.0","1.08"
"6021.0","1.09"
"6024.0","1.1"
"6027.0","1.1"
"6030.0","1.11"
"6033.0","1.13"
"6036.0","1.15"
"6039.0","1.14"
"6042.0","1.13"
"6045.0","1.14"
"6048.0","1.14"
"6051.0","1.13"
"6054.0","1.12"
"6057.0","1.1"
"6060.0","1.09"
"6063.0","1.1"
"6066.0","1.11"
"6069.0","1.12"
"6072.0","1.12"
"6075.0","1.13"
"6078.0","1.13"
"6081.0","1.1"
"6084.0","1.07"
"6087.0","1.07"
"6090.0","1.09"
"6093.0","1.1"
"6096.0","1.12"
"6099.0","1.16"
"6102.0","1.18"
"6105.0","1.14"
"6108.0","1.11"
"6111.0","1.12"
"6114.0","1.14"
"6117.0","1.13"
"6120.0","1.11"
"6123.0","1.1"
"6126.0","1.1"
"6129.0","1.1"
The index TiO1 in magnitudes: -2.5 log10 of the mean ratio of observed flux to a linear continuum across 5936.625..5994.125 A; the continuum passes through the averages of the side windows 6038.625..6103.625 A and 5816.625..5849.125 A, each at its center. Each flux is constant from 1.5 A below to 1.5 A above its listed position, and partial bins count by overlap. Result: 0.05 mag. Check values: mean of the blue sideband 1.12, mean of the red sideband 1.12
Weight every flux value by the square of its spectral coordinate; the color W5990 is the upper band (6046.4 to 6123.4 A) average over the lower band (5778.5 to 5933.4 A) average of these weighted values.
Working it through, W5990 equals 1.14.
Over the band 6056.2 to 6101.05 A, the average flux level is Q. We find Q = 1.11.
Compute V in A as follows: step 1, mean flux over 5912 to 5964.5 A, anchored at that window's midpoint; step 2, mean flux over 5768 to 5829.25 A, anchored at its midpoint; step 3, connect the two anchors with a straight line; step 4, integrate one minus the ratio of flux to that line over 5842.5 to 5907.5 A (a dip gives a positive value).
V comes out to 4.3 A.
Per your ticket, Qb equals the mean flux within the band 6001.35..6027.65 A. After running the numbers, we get 1.08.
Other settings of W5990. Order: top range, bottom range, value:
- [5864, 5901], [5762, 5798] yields 0.91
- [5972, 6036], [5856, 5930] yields 1.12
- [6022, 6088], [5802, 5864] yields 1.09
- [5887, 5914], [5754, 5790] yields 0.91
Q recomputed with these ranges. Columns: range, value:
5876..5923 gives 0.977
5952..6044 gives 1.09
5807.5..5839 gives 1.12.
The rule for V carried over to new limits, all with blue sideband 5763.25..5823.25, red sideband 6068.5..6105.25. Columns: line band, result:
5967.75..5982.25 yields 0.5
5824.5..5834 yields -0.2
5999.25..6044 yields 0.4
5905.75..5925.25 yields 1.0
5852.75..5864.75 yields 0.4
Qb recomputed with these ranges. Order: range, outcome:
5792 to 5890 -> 1.07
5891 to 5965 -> 1.04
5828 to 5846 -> 1.13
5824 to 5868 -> 1.1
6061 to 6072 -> 1.11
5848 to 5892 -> 1.02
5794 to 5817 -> 1.09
